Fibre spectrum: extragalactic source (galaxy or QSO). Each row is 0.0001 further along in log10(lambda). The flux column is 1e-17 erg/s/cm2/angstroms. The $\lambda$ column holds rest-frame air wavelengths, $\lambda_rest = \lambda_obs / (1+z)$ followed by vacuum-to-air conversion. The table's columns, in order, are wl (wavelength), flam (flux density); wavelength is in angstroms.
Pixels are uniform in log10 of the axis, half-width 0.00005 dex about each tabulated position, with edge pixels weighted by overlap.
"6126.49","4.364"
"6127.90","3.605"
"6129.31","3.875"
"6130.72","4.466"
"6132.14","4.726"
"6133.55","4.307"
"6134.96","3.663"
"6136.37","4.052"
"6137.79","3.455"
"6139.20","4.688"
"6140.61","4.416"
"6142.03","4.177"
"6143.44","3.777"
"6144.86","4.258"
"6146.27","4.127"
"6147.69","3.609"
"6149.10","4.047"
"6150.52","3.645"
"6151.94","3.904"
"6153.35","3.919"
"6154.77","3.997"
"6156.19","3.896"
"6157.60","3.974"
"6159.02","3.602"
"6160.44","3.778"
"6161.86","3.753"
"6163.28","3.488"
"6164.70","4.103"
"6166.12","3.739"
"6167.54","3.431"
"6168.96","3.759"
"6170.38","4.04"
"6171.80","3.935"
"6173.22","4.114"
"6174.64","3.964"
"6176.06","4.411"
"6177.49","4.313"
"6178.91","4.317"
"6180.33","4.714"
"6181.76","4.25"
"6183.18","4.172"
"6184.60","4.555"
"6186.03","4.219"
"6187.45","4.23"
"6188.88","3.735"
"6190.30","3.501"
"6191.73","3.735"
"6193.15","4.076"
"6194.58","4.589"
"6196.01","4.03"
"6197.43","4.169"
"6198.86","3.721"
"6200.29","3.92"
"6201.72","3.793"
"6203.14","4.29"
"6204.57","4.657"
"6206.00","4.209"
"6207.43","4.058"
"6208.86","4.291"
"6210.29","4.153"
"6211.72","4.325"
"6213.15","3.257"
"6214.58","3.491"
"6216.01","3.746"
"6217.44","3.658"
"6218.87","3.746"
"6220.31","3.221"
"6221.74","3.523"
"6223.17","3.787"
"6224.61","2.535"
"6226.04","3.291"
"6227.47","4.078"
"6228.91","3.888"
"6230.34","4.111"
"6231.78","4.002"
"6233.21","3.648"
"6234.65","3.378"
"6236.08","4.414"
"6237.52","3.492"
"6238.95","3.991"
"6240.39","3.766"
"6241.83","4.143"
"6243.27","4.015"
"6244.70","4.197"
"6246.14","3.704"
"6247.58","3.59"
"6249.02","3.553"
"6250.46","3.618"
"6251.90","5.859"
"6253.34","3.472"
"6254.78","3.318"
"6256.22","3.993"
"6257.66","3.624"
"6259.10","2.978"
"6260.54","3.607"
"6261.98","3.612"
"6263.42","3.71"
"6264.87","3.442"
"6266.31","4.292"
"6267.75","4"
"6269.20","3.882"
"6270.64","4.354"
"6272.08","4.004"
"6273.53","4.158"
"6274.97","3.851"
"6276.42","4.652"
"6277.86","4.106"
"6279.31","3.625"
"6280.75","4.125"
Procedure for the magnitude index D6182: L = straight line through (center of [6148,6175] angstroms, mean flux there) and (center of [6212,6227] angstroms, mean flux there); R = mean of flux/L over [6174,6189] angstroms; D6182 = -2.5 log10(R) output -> -0.16 mag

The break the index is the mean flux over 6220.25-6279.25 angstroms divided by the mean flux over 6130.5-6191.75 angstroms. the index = 0.95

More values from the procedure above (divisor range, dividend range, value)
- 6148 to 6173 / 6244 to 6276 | 1.01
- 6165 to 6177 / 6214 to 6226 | 0.88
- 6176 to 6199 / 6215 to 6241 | 0.88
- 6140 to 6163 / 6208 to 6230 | 0.94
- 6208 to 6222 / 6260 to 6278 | 1.06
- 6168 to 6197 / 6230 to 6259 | 0.94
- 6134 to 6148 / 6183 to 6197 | 1.01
